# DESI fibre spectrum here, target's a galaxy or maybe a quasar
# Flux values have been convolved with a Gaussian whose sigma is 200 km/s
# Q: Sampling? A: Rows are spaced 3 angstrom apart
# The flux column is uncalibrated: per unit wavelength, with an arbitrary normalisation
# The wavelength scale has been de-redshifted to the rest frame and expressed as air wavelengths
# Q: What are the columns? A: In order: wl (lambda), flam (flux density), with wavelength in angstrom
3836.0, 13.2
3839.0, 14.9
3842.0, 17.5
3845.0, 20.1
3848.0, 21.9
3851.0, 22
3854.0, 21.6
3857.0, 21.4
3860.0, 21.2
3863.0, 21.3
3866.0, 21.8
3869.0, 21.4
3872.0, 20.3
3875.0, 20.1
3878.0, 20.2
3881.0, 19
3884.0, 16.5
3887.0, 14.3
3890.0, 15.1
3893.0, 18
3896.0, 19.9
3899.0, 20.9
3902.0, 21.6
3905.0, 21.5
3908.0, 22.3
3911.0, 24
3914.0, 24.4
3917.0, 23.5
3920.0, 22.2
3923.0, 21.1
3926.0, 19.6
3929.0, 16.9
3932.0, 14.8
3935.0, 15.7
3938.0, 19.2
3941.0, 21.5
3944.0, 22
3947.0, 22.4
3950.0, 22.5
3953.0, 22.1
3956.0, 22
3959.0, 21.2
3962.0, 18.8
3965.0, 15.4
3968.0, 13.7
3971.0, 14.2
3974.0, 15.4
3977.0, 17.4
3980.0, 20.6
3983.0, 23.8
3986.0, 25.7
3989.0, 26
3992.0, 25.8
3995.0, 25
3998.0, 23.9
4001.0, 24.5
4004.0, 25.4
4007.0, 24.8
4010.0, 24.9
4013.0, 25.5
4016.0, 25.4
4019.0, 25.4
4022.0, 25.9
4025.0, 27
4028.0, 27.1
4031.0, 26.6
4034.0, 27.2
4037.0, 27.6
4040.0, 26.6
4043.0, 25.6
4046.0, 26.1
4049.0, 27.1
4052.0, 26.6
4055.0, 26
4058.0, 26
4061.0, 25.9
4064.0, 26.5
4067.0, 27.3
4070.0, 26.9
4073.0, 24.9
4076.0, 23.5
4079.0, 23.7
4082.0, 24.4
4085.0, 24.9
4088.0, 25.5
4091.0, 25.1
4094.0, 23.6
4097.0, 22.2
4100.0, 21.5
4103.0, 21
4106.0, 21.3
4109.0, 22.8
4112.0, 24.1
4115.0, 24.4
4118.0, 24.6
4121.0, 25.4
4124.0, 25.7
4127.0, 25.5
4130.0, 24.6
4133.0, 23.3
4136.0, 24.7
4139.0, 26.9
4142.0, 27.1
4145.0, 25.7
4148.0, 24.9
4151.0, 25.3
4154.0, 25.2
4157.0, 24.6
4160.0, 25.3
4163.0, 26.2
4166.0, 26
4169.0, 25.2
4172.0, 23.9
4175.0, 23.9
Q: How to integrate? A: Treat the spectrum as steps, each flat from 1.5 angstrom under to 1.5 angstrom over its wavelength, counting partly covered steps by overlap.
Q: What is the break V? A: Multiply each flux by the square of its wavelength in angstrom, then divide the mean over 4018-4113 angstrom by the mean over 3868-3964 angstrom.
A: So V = 1.35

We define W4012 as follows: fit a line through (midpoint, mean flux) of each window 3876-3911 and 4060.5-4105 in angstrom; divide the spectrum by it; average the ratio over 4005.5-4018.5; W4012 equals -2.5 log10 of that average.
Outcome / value -0.12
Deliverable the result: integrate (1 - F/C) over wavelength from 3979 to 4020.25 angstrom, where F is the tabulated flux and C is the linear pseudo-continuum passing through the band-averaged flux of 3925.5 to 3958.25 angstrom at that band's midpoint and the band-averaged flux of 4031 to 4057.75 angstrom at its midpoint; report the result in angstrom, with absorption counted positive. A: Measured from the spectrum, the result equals -2.0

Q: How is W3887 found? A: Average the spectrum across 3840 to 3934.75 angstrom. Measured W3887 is 20.1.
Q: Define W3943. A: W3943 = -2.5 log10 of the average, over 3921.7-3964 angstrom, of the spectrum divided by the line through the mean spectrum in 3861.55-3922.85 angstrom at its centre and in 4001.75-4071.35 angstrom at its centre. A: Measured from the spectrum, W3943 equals 0.13 mag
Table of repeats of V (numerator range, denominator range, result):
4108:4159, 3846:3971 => 1.40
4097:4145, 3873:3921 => 1.34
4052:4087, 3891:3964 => 1.32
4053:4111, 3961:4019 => 1.16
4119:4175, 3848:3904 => 1.46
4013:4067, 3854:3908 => 1.44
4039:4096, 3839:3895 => 1.45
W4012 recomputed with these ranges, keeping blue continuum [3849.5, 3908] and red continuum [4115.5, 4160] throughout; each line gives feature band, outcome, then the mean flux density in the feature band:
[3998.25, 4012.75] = -0.11 mag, 24.9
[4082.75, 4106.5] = 0.05 mag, 23.3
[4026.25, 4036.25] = -0.17 mag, 27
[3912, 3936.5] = 0.05 mag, 19.9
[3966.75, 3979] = 0.38 mag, 15.4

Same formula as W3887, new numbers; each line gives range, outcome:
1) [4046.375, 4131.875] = 24.7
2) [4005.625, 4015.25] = 25.1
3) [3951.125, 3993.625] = 20.2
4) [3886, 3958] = 20.4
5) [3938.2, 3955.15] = 21.9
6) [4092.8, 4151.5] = 24.2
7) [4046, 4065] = 26.3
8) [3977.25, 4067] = 25.6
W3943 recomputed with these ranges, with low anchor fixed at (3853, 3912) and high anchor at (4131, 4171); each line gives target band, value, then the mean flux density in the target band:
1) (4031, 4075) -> -0.130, 26.4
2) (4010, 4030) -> -0.142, 26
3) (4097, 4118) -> 0.087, 22.6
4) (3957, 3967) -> 0.176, 18.4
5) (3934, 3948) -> 0.052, 20.2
